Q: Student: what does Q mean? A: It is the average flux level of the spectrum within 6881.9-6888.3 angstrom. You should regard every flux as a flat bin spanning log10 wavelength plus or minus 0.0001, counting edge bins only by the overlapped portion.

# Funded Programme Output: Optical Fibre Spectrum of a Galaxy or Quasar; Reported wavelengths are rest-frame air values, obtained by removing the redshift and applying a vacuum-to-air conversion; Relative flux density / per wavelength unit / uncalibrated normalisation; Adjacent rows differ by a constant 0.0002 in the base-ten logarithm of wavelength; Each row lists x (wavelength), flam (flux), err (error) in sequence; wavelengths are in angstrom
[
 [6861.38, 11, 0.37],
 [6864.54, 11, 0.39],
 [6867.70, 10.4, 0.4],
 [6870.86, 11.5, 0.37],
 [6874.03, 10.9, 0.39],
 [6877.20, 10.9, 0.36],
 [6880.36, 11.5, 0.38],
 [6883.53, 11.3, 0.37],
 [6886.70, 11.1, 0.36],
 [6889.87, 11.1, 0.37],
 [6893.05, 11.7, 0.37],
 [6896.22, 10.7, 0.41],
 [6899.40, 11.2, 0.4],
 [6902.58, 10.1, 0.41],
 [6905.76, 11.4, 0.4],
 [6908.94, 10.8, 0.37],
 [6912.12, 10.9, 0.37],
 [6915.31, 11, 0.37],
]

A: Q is 11.2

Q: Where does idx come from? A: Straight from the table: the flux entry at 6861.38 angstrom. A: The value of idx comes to 11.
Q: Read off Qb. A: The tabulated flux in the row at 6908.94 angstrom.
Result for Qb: 10.8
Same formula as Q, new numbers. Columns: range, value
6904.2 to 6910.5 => 11.1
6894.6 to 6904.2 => 10.7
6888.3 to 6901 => 11.2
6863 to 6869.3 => 10.7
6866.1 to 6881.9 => 11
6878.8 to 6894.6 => 11.3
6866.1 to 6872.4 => 11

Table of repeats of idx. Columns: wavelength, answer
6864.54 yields 11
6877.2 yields 10.9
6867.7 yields 10.4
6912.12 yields 10.9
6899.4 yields 11.2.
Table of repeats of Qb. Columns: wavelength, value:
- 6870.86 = 11.5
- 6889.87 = 11.1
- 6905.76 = 11.4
